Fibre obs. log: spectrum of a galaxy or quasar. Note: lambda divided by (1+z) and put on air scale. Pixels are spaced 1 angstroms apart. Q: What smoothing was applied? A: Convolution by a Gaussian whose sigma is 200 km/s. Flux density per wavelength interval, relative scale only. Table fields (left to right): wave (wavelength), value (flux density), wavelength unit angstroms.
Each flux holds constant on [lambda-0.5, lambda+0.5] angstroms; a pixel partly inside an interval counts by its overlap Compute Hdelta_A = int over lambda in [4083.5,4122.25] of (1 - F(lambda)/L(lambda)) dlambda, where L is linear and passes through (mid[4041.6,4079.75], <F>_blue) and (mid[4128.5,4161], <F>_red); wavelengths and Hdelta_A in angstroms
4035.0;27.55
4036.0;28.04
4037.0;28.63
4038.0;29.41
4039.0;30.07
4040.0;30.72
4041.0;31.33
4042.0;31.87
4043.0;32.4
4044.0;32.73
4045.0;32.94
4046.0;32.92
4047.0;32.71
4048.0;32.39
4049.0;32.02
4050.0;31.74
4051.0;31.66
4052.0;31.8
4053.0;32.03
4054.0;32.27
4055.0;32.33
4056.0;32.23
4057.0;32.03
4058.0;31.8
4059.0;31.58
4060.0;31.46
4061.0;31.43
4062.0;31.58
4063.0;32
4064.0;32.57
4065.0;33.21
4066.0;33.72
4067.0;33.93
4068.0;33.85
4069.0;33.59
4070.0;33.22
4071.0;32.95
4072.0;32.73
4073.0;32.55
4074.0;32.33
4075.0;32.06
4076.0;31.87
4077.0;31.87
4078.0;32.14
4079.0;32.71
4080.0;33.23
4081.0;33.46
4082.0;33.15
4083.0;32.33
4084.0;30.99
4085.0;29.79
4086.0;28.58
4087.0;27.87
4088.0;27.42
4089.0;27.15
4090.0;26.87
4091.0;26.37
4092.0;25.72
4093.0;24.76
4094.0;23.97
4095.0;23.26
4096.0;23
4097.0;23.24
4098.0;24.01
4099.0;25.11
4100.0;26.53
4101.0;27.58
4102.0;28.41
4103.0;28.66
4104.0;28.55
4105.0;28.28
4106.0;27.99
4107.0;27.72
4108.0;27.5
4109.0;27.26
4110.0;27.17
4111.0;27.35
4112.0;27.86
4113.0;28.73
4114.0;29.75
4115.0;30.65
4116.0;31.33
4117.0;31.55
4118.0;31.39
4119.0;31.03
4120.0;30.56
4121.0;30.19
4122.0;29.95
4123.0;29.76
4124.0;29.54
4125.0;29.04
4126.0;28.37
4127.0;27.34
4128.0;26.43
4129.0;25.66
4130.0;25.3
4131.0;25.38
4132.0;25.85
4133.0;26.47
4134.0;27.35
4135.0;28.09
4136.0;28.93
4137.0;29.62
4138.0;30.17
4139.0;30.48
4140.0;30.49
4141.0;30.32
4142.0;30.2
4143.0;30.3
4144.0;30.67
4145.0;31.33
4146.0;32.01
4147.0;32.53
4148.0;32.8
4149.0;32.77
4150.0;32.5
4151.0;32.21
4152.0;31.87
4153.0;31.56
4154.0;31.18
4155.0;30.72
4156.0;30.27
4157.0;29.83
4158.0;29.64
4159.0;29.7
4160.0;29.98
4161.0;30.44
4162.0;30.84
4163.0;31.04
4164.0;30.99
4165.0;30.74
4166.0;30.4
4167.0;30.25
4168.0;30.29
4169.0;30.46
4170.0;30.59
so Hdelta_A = 4.2 angstroms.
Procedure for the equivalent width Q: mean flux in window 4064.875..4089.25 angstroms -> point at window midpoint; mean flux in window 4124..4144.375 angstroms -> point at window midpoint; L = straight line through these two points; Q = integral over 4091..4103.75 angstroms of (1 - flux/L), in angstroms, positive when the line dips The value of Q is 2.1 angstroms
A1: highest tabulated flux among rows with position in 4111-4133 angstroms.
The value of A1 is 31.55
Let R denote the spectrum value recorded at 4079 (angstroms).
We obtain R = 32.71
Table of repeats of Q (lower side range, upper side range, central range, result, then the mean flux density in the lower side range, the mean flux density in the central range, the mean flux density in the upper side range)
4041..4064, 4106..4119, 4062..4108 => 1.4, 32.1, 29.6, 29.1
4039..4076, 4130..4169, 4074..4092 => 0.8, 32.3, 30.4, 30.2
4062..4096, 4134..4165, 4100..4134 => 2.5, 30.6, 28.4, 30.7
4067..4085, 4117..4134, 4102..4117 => 0.6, 32.6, 28.6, 28.3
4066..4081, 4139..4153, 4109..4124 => 1.1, 32.8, 29.7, 31.5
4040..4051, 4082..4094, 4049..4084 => -2.7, 32.2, 32.4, 28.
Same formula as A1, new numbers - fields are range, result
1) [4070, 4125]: 33.46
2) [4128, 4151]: 32.8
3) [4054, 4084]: 33.93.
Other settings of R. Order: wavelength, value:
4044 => 32.73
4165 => 30.74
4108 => 27.5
